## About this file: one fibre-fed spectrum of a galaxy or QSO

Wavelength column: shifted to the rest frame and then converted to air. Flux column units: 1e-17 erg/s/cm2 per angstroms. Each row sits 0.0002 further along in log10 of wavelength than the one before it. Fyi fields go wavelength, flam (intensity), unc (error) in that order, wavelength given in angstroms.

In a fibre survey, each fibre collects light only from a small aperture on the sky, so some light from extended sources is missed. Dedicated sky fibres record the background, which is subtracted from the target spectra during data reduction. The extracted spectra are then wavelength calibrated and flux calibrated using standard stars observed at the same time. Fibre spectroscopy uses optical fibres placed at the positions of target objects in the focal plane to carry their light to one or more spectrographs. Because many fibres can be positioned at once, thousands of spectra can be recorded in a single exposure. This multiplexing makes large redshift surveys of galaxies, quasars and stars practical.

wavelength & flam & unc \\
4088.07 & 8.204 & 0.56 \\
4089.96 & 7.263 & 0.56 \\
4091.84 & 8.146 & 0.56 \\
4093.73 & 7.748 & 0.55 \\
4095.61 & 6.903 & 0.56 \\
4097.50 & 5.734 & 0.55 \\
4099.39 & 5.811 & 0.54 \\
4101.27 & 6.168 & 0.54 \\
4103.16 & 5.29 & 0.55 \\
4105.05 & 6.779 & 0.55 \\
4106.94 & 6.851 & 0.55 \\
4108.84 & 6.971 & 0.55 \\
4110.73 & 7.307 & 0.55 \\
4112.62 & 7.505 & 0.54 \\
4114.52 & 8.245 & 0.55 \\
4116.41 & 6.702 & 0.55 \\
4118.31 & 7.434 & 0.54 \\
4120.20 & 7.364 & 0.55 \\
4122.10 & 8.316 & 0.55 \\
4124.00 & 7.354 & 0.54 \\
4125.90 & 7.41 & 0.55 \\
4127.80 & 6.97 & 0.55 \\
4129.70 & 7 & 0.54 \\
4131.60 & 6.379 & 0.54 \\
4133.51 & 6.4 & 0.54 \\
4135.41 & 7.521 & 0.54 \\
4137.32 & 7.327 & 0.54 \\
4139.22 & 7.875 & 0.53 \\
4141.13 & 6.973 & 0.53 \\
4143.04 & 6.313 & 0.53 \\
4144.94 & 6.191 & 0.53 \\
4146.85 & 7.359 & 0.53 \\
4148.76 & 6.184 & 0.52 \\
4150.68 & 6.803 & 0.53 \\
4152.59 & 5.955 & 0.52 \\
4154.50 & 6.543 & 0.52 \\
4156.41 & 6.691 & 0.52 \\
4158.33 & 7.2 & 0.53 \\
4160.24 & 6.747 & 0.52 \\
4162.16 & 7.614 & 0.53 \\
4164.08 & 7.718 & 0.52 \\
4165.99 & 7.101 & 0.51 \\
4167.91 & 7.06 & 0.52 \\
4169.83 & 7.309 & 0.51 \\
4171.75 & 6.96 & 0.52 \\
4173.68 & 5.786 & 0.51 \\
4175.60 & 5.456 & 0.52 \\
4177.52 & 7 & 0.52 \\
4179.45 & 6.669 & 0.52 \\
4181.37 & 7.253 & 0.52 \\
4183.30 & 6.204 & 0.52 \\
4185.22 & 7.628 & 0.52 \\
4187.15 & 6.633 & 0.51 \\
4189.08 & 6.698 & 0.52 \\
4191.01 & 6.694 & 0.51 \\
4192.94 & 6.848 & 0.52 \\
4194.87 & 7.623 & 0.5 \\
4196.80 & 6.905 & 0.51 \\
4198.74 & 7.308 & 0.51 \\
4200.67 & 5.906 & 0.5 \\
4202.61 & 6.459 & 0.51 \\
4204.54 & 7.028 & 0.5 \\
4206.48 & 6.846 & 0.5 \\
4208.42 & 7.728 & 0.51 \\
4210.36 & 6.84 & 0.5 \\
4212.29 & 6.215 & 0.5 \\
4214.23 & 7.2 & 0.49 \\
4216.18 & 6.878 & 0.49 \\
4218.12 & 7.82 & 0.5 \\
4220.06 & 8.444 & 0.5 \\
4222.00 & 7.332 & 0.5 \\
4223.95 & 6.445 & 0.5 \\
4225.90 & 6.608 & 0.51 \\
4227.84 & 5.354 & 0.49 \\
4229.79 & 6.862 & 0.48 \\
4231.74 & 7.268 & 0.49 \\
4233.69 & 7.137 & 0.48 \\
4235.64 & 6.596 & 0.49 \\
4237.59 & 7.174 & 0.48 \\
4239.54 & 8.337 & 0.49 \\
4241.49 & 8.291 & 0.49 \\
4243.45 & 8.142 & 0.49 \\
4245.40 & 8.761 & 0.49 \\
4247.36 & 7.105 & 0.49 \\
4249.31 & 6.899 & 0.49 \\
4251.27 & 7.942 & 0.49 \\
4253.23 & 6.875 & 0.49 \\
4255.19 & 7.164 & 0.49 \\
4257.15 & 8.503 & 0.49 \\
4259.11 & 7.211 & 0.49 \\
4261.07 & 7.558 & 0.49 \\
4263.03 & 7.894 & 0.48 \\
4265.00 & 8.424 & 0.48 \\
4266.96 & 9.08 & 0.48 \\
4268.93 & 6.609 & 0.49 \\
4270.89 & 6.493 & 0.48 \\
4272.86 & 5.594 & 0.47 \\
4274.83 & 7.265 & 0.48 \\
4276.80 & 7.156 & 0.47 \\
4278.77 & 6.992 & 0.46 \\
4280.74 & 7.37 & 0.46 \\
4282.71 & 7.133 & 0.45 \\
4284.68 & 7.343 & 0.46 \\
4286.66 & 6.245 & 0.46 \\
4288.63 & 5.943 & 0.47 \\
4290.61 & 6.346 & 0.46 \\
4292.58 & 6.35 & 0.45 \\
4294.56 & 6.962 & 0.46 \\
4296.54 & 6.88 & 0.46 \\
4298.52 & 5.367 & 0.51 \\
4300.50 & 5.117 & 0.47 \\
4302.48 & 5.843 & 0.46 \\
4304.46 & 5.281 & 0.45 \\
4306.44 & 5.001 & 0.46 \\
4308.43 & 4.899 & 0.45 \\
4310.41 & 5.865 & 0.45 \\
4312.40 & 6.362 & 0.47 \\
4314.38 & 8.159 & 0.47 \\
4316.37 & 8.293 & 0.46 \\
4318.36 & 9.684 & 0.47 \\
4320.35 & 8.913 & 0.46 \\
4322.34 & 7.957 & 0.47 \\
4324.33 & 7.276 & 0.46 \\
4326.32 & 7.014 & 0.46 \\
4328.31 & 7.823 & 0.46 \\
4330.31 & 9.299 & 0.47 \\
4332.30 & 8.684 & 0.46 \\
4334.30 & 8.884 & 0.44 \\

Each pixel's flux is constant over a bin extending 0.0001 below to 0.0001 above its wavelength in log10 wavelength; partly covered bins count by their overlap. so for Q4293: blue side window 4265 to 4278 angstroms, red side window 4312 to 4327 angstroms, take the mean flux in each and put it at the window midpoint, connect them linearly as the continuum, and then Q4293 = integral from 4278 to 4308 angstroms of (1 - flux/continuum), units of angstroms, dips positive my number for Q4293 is 5.09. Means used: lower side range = 7.14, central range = 6.25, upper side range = 8.04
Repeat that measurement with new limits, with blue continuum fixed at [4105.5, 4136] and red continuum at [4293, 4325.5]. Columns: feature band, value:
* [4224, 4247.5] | -1.2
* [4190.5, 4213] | 0.4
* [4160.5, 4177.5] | 0.5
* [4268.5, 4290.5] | 0.3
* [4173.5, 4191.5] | 1.1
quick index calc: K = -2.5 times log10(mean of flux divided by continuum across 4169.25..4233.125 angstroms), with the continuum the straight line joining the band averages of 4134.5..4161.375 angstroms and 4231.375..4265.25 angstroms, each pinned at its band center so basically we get 0.061 mag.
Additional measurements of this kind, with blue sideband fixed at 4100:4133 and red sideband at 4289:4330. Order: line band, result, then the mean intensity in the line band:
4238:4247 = -0.19 mag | 8.22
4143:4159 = 0.07 mag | 6.59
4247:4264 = -0.09 mag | 7.48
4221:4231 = 0.06 mag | 6.54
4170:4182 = 0.07 mag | 6.55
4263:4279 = -0.06 mag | 7.25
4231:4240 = -0.05 mag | 7.25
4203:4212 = -0.01 mag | 7.01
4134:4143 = -0.04 mag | 7.26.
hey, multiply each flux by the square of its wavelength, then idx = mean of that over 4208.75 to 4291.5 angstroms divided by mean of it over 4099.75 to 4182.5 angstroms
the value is 1.10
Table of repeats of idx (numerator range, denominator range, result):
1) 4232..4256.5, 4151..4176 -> 1.15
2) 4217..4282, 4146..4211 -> 1.11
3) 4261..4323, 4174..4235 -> 1.04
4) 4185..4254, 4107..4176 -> 1.06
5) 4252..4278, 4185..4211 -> 1.10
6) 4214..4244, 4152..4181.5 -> 1.09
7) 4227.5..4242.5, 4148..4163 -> 1.11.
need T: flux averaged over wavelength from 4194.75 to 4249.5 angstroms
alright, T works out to 7.15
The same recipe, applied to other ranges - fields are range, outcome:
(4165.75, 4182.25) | 6.71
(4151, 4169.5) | 6.97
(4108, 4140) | 7.3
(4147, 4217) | 6.83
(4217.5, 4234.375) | 7.01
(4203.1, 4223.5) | 7.2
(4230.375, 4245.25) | 7.61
